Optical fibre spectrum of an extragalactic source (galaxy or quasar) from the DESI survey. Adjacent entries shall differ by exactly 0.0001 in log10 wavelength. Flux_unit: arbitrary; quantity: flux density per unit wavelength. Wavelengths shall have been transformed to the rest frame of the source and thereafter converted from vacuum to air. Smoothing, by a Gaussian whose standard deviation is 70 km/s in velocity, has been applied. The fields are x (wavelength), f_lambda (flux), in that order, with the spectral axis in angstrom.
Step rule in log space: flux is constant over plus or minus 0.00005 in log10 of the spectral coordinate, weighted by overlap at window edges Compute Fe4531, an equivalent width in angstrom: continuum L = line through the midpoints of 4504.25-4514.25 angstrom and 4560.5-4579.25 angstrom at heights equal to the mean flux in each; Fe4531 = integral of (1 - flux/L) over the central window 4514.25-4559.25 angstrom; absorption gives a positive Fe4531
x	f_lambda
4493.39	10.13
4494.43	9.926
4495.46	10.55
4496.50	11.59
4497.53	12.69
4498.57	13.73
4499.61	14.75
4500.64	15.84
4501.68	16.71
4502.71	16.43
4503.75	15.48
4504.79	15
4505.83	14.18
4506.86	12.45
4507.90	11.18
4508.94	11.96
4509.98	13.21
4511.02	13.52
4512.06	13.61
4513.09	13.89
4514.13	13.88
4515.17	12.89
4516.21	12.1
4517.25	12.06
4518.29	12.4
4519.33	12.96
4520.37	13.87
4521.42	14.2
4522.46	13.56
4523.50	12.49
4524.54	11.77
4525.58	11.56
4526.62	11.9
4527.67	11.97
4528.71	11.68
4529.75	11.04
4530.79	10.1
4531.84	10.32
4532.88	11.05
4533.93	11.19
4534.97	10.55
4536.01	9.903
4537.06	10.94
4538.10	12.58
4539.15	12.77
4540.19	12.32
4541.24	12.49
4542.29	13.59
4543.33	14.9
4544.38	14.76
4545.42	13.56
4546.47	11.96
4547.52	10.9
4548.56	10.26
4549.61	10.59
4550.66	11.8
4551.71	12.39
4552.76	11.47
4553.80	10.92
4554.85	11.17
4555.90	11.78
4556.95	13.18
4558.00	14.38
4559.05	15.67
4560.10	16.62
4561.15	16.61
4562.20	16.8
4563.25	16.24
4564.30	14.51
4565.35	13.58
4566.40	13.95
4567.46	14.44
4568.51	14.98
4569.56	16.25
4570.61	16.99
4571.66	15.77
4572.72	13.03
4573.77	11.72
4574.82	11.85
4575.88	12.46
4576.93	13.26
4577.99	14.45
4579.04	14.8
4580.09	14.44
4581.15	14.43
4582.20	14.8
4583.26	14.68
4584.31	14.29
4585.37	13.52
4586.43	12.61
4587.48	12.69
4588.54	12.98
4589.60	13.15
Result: 5.43 angstrom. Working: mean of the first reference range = 13.3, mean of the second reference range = 14.5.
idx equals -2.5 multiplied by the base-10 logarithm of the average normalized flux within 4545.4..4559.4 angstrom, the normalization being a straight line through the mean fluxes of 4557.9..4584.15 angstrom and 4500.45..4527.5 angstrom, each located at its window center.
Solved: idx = 0.18 mag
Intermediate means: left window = 13.4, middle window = 12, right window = 14.7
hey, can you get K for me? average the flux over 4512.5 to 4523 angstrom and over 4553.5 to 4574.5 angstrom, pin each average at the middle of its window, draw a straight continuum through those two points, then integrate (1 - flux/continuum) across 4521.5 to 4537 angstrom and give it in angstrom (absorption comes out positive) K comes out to 2.37 angstrom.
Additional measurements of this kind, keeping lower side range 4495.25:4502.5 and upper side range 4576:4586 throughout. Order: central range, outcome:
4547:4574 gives 0.81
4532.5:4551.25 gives 2.75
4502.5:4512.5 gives 0.25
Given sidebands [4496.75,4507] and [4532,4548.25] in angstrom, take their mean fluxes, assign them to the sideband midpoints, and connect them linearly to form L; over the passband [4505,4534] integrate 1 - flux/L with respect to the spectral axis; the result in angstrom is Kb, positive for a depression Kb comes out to 2.4 angstrom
